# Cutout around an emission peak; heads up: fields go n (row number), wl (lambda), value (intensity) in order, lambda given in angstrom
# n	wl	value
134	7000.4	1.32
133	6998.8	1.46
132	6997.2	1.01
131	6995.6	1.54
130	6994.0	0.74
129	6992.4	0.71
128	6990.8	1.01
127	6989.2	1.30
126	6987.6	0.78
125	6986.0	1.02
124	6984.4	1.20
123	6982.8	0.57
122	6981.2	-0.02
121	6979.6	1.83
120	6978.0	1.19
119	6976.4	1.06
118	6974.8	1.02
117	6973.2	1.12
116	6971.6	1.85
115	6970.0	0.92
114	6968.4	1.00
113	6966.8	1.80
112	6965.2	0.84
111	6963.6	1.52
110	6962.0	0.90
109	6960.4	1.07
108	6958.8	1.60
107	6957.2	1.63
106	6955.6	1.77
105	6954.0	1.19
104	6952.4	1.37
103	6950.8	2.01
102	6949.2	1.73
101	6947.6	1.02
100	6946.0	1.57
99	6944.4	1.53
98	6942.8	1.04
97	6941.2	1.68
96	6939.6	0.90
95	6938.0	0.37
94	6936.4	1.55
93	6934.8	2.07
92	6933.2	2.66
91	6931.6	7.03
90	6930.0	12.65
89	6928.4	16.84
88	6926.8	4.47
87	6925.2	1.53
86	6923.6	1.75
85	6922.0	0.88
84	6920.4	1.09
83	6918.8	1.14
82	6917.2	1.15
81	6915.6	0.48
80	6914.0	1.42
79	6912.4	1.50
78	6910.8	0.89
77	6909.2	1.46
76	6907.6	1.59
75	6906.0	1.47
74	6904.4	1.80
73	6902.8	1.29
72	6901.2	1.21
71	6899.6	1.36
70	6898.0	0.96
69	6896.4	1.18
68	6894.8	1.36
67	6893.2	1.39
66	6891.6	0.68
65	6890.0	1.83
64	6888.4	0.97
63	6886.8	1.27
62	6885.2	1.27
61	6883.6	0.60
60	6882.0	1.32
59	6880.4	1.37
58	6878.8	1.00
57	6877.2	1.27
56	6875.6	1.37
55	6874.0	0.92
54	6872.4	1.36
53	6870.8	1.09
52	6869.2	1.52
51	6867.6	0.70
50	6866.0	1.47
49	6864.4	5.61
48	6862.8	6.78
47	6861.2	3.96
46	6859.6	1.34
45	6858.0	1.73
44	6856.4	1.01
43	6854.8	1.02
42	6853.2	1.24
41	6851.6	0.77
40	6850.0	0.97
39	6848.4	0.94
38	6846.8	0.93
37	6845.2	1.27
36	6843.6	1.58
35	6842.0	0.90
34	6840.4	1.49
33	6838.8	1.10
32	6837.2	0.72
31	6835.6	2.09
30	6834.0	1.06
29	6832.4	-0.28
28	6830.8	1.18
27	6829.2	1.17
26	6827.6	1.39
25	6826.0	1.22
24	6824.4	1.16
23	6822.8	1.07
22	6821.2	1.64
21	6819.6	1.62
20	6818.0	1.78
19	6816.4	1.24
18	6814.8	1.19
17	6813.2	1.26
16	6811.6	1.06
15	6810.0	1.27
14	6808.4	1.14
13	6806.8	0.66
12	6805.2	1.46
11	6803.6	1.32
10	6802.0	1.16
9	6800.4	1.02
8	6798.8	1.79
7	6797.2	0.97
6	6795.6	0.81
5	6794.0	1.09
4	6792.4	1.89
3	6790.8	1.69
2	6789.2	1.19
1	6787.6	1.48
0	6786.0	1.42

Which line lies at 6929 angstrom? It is [O III]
